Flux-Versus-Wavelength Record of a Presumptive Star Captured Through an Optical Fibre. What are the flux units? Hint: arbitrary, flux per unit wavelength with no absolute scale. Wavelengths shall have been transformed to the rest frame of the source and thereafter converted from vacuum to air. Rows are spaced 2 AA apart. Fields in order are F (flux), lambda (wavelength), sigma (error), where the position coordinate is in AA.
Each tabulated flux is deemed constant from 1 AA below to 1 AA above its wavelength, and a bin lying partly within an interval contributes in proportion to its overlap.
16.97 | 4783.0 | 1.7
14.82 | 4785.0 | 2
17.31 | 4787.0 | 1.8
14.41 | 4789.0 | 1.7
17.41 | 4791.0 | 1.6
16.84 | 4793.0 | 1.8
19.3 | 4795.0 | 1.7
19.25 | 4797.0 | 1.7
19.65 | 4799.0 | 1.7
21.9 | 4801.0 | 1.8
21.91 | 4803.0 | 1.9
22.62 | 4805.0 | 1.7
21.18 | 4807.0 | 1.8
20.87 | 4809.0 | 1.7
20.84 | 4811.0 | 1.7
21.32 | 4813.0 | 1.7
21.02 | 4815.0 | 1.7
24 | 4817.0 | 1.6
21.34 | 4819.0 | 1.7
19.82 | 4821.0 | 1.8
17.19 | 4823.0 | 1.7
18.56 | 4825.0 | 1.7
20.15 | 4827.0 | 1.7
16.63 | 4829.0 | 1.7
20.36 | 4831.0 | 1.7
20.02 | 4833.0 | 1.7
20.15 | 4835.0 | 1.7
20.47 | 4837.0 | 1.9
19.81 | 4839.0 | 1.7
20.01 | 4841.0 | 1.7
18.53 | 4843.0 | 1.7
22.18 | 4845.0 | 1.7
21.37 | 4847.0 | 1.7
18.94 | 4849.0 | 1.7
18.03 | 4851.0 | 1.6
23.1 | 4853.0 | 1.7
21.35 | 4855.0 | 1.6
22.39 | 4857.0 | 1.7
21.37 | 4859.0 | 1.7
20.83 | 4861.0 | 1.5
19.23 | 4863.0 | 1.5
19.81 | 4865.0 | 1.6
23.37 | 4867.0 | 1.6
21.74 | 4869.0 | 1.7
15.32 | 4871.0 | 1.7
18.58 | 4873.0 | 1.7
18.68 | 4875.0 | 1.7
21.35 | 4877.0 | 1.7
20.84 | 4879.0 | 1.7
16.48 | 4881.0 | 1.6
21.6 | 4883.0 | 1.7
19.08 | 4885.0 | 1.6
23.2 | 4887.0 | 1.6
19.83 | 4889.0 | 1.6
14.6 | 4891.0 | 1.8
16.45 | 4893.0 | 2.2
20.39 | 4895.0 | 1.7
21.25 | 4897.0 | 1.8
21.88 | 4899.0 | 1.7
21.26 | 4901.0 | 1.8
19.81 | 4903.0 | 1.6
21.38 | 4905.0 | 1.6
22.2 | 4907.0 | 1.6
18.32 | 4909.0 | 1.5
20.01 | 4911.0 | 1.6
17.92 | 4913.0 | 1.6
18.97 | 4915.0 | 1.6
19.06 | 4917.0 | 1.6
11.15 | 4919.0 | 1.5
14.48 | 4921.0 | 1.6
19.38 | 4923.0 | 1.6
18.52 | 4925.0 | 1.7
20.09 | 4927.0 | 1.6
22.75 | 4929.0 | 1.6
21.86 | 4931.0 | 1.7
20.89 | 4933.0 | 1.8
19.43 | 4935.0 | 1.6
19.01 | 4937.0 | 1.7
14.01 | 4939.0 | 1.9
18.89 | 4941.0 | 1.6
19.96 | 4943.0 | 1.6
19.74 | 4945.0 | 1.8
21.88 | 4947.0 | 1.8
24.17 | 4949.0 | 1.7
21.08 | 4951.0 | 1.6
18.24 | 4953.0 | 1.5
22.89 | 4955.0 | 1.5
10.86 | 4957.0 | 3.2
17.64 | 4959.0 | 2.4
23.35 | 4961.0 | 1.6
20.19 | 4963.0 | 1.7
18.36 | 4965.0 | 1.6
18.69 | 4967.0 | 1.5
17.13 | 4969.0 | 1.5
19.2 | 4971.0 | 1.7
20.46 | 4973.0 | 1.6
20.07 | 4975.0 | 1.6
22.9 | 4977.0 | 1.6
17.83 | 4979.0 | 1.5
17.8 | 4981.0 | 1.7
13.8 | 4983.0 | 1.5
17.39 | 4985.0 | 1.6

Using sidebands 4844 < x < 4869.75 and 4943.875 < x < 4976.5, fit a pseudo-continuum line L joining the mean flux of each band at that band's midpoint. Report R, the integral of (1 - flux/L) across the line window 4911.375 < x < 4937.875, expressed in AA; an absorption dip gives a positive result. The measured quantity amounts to 1.8 AA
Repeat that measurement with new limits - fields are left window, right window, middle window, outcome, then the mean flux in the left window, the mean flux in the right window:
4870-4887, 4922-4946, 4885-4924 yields 0.70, 19.2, 19.5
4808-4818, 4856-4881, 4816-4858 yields 1.51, 21.6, 20.1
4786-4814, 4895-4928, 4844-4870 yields -2.25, 19.6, 19.1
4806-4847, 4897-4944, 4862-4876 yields 0.18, 20.3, 19.2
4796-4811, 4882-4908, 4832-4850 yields 0.47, 21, 20.2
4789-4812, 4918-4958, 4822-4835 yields 0.52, 19.9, 19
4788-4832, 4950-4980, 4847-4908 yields -1.79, 19.8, 19.3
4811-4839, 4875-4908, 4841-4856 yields -0.29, 20.1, 20.1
